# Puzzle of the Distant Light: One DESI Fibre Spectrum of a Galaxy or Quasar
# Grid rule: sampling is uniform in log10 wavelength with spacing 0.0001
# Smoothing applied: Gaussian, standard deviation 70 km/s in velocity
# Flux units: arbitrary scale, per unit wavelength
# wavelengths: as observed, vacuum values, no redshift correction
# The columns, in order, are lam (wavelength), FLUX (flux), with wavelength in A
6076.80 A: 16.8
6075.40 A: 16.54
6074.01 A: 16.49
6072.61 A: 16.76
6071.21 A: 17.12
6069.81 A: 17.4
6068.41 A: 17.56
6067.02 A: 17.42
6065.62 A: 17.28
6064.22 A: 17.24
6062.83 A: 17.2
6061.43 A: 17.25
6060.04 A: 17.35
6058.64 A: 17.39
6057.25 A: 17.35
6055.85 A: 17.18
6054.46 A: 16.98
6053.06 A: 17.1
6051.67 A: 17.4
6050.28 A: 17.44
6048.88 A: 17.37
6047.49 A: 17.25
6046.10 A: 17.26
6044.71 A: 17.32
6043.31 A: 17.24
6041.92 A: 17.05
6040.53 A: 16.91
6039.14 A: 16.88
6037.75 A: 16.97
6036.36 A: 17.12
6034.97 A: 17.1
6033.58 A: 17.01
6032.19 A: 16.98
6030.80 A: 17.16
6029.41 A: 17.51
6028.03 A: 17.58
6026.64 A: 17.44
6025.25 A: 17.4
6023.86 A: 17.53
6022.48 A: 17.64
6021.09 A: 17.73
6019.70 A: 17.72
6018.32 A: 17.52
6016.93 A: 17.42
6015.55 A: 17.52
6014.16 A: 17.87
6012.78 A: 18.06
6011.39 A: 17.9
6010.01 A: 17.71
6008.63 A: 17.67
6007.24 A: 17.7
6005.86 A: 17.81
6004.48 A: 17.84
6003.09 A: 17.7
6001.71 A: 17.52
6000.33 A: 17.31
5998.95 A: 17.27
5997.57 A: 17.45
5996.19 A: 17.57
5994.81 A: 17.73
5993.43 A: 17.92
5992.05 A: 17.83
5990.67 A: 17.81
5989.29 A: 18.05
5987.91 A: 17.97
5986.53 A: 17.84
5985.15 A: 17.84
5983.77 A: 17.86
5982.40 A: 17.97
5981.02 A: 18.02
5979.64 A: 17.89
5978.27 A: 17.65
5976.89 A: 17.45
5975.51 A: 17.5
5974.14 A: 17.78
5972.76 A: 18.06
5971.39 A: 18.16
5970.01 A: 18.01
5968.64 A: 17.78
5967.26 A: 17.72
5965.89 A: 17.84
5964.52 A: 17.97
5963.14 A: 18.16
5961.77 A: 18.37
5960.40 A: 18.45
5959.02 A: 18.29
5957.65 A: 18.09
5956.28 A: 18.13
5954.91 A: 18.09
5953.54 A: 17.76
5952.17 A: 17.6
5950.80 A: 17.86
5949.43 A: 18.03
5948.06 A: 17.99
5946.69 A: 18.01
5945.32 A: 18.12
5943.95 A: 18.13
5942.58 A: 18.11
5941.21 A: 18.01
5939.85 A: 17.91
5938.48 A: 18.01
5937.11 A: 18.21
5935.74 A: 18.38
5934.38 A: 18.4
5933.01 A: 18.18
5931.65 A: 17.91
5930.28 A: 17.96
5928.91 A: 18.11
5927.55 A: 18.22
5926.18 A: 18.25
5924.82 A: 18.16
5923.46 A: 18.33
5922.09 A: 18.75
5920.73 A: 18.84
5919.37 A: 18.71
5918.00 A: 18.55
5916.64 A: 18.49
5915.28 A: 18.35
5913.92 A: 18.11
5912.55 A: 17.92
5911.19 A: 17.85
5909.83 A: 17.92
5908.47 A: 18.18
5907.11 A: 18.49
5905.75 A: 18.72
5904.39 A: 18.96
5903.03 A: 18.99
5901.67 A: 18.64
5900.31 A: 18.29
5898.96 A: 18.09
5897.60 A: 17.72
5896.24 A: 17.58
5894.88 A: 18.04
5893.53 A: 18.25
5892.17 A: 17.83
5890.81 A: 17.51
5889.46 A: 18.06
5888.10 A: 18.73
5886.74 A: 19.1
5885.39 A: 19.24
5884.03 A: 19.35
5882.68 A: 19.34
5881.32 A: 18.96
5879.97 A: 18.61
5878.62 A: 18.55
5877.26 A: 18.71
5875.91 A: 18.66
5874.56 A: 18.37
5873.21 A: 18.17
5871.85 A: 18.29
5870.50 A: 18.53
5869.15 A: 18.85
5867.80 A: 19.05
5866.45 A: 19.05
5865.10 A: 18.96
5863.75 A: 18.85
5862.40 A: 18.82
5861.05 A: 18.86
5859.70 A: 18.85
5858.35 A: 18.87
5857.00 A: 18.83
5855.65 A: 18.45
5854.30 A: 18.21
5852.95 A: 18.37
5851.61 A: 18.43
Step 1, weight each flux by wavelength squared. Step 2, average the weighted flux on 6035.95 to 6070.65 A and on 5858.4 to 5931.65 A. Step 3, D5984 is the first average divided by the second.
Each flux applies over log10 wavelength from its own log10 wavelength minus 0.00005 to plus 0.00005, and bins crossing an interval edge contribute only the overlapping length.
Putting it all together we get 0.98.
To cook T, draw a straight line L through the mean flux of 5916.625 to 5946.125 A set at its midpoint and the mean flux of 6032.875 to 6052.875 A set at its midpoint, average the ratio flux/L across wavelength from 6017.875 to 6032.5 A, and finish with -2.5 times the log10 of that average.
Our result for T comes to -0.01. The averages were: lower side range 18.3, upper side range 17.2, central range 17.5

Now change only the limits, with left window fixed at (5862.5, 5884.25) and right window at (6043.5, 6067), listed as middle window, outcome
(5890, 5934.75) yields 0.011 mag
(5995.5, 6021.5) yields 0.000 mag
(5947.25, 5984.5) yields 0.004 mag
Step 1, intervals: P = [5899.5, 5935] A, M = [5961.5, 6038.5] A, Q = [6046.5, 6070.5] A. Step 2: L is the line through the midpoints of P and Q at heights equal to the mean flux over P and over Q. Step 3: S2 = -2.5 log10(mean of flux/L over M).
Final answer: 0.00 mag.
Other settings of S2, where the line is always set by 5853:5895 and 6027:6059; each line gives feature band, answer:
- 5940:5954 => 0.003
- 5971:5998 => -0.007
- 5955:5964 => -0.019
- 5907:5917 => 0.011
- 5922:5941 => -0.001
